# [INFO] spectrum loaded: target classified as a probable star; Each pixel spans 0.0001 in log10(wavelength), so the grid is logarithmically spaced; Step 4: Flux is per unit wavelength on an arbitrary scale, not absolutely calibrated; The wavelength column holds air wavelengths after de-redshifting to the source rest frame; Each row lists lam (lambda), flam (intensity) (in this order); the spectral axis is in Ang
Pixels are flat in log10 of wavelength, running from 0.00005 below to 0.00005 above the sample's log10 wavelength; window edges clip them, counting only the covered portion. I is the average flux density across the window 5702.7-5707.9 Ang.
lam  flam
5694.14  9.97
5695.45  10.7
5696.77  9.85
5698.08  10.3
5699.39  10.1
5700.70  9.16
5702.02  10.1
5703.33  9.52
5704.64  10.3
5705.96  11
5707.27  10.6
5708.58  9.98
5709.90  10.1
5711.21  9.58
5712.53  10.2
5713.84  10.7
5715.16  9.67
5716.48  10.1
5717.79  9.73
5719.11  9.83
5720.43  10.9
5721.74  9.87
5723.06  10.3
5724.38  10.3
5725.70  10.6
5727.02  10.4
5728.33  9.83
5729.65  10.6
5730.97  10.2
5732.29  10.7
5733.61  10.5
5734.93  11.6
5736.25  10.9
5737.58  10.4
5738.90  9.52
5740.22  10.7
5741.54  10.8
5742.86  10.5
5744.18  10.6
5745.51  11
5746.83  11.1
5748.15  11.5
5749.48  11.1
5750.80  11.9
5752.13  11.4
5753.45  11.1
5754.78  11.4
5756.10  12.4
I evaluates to 10.4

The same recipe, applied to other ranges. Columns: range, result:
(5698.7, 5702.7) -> 9.79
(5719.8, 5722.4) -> 10.4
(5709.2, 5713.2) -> 9.96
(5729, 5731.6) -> 10.4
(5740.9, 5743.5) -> 10.7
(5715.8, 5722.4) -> 10.1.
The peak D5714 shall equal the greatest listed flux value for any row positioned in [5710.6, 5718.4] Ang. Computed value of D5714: 10.7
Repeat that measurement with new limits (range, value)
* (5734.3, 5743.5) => 11.6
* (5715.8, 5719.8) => 10.1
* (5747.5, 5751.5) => 11.9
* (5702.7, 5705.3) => 10.3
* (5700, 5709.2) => 11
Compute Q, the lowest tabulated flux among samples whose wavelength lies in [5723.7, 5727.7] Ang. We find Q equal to 10.3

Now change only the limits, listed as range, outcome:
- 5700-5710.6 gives 9.16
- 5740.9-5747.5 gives 10.5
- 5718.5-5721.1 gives 9.83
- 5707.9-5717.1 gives 9.58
